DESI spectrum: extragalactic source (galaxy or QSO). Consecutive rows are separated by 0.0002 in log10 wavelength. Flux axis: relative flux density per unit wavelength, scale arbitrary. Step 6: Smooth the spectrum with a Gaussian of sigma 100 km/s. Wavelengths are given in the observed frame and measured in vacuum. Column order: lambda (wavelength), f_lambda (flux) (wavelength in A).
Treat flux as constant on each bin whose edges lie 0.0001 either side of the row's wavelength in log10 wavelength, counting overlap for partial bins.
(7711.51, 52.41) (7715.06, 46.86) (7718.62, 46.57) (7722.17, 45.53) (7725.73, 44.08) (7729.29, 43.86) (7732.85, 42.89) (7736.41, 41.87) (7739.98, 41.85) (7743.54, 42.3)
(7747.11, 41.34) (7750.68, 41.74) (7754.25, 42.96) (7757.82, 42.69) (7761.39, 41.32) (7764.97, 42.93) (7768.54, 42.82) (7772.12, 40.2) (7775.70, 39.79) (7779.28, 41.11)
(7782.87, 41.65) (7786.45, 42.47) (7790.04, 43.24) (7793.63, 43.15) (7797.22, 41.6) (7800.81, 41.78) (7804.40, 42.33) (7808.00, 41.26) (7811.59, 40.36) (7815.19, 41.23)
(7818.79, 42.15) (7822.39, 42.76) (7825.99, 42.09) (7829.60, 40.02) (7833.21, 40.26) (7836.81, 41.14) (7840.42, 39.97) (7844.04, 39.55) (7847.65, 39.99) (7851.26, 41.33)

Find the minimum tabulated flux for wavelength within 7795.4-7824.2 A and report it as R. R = 40.36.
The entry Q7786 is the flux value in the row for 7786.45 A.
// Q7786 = 42.47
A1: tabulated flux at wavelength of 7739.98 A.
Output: 41.85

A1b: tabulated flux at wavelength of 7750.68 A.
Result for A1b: 41.74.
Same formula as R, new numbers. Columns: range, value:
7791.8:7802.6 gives 41.6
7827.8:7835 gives 40.02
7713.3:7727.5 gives 44.08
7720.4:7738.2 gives 41.87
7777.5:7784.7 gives 41.11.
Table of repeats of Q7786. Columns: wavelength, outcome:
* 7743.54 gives 42.3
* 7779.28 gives 41.11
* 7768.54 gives 42.82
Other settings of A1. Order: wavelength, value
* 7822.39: 42.76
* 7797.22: 41.6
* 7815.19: 41.23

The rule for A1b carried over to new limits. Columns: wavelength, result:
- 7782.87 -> 41.65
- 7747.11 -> 41.34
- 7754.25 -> 42.96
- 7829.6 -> 40.02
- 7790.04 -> 43.24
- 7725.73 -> 44.08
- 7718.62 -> 46.57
